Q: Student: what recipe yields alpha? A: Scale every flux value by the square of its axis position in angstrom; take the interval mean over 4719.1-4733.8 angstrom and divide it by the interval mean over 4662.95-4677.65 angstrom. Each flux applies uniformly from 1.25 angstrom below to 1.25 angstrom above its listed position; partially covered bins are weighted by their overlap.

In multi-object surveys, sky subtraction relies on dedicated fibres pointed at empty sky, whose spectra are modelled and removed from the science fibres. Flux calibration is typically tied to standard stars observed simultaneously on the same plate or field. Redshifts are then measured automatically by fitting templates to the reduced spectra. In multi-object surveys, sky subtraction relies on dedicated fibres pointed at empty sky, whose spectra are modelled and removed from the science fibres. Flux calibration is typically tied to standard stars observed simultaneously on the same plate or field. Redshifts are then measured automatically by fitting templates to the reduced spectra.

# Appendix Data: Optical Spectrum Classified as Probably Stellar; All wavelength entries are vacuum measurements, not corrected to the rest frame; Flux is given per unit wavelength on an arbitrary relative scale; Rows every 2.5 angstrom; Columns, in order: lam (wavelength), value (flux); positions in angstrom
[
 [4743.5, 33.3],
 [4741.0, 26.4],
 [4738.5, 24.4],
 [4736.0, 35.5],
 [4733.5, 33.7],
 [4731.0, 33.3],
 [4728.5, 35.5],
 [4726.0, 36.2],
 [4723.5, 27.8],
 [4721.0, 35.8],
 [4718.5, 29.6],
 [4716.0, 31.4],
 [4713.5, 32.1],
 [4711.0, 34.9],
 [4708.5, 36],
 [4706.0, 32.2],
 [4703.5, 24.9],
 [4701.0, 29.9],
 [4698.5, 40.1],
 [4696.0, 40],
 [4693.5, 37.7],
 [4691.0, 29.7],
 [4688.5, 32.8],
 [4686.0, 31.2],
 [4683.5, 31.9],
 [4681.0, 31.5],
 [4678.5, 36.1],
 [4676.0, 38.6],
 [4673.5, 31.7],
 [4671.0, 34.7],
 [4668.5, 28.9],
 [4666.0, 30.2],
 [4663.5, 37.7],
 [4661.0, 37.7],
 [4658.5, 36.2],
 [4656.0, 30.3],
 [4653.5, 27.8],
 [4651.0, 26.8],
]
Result 1.03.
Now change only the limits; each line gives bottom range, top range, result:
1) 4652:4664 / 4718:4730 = 1.02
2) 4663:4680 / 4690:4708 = 1.01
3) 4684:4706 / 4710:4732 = 1.00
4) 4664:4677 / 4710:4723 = 1.00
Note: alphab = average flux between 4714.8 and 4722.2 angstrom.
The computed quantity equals 32.2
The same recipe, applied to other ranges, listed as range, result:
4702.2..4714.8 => 32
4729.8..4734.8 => 33.5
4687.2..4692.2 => 31.3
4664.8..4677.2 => 32.8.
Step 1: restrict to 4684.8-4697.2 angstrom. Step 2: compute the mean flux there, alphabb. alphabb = 34.3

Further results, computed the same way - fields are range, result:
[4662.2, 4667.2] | 34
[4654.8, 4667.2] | 34.5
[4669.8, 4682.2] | 34.5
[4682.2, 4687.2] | 31.6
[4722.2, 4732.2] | 33.2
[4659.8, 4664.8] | 37.6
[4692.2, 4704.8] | 34.5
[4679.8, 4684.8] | 31.7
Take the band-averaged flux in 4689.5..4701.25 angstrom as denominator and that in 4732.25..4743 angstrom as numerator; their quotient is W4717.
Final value 0.8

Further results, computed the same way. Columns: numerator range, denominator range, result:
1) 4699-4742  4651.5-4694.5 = 0.96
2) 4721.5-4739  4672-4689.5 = 0.98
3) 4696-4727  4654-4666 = 0.95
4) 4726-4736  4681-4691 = 1.09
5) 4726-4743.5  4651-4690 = 0.97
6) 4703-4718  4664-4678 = 0.97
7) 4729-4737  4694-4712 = 1.00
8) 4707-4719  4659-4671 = 0.97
